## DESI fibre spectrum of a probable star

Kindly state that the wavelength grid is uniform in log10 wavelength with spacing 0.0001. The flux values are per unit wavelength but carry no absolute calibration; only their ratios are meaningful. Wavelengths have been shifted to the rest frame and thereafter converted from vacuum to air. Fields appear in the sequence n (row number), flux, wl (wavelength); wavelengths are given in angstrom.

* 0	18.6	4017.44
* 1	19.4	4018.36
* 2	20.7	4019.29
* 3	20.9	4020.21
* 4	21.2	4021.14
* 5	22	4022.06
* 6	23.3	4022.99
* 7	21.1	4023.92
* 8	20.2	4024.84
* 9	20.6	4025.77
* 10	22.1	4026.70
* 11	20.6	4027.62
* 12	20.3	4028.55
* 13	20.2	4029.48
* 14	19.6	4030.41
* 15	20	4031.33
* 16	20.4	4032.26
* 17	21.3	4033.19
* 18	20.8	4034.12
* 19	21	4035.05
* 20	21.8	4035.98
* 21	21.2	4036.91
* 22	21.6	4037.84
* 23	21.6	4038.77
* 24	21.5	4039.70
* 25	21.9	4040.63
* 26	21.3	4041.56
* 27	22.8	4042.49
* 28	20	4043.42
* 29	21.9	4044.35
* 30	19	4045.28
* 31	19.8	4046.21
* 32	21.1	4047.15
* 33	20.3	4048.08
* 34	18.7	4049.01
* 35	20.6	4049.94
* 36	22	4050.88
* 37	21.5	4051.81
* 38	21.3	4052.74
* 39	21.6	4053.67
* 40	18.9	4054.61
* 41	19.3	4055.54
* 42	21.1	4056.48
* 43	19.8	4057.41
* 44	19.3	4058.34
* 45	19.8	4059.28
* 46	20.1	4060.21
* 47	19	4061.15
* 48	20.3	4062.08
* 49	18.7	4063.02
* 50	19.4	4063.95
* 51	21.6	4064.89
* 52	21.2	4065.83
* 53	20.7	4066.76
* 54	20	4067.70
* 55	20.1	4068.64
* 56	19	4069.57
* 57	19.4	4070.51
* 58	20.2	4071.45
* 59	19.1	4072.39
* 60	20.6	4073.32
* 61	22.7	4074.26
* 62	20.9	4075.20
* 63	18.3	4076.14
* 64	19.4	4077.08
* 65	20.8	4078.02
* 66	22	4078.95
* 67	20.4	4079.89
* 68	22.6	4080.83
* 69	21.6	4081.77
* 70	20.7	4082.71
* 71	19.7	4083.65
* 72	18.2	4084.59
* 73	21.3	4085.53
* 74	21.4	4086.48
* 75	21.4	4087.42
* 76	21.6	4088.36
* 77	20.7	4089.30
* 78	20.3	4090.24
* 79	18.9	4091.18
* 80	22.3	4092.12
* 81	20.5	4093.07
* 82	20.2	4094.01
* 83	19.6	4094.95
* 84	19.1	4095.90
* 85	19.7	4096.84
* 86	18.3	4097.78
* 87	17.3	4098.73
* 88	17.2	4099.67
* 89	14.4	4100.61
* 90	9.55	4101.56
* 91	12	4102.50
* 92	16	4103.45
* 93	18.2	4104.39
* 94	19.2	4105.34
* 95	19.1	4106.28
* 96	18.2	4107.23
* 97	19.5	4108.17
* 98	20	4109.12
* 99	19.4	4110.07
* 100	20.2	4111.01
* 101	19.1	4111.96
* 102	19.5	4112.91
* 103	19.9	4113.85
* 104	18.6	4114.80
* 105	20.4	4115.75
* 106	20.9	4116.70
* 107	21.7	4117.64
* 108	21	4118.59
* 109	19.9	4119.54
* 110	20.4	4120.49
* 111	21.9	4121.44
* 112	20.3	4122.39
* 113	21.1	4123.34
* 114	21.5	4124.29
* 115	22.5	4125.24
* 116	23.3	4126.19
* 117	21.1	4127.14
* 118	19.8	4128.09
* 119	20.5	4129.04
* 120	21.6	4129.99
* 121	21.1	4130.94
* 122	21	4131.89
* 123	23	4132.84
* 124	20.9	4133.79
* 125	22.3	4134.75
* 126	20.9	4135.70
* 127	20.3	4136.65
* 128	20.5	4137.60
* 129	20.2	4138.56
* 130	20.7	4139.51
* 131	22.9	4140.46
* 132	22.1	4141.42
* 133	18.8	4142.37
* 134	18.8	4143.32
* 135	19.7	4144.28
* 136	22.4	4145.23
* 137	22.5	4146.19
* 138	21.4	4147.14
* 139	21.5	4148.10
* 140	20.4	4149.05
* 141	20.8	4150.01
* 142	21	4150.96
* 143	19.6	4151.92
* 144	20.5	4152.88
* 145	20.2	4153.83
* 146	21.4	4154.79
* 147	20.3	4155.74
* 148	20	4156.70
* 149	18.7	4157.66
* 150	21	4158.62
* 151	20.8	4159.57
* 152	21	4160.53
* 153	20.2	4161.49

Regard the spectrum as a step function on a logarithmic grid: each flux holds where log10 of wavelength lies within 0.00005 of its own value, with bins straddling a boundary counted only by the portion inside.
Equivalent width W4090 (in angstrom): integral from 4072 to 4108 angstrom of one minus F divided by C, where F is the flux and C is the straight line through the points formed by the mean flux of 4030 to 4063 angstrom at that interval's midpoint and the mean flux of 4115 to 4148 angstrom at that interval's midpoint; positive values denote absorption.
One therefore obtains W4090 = 2.7 angstrom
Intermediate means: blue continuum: 20.6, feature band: 19.3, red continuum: 21.1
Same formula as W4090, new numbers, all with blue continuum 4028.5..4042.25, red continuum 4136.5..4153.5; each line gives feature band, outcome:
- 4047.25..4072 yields 0.95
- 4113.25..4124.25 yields 0.14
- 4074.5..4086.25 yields 0.21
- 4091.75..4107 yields 2.37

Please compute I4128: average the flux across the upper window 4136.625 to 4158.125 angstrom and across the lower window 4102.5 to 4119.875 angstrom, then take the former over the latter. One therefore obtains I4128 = 1.07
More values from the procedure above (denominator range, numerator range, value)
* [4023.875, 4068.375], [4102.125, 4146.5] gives 0.99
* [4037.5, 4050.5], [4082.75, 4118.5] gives 0.91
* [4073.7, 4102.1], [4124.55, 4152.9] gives 1.07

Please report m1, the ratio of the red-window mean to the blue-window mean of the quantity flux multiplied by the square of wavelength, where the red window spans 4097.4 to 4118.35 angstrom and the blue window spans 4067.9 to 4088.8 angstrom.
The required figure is 0.90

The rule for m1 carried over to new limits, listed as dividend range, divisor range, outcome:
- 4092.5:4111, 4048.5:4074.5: 0.90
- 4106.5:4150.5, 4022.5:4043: 1.03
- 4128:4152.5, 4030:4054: 1.05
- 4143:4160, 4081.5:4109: 1.13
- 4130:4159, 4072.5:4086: 1.04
